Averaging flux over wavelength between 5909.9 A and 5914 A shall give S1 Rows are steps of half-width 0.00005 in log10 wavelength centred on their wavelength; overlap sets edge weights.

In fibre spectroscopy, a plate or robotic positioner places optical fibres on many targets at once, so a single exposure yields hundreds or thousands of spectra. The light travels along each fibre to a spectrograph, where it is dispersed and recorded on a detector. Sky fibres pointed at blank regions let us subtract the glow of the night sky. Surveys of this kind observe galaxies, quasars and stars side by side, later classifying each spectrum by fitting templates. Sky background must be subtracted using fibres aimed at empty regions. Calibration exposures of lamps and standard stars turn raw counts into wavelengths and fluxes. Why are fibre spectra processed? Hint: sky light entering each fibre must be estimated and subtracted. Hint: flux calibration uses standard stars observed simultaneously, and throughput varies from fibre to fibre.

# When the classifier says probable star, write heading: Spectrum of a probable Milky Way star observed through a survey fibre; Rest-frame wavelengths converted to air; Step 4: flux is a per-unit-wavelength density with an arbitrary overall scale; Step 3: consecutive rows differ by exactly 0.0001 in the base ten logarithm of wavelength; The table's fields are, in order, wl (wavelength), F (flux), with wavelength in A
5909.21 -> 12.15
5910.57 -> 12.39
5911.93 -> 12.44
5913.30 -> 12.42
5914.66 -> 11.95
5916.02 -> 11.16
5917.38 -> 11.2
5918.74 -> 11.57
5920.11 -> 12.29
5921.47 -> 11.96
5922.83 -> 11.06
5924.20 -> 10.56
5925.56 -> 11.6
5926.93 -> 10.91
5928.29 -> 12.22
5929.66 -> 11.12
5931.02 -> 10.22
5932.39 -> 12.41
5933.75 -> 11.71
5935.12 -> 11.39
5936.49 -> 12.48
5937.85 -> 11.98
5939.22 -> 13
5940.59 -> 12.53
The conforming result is 12.4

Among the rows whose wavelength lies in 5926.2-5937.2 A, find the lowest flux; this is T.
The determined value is 10.22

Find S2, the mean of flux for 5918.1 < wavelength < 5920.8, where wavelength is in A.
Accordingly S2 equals 11.9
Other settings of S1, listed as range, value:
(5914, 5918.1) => 11.5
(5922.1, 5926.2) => 11.1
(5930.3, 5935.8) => 11.4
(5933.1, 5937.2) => 11.9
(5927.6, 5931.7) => 11.2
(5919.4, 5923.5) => 11.8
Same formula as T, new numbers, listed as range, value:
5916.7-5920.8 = 11.2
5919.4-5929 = 10.56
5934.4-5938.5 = 11.39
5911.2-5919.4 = 11.16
